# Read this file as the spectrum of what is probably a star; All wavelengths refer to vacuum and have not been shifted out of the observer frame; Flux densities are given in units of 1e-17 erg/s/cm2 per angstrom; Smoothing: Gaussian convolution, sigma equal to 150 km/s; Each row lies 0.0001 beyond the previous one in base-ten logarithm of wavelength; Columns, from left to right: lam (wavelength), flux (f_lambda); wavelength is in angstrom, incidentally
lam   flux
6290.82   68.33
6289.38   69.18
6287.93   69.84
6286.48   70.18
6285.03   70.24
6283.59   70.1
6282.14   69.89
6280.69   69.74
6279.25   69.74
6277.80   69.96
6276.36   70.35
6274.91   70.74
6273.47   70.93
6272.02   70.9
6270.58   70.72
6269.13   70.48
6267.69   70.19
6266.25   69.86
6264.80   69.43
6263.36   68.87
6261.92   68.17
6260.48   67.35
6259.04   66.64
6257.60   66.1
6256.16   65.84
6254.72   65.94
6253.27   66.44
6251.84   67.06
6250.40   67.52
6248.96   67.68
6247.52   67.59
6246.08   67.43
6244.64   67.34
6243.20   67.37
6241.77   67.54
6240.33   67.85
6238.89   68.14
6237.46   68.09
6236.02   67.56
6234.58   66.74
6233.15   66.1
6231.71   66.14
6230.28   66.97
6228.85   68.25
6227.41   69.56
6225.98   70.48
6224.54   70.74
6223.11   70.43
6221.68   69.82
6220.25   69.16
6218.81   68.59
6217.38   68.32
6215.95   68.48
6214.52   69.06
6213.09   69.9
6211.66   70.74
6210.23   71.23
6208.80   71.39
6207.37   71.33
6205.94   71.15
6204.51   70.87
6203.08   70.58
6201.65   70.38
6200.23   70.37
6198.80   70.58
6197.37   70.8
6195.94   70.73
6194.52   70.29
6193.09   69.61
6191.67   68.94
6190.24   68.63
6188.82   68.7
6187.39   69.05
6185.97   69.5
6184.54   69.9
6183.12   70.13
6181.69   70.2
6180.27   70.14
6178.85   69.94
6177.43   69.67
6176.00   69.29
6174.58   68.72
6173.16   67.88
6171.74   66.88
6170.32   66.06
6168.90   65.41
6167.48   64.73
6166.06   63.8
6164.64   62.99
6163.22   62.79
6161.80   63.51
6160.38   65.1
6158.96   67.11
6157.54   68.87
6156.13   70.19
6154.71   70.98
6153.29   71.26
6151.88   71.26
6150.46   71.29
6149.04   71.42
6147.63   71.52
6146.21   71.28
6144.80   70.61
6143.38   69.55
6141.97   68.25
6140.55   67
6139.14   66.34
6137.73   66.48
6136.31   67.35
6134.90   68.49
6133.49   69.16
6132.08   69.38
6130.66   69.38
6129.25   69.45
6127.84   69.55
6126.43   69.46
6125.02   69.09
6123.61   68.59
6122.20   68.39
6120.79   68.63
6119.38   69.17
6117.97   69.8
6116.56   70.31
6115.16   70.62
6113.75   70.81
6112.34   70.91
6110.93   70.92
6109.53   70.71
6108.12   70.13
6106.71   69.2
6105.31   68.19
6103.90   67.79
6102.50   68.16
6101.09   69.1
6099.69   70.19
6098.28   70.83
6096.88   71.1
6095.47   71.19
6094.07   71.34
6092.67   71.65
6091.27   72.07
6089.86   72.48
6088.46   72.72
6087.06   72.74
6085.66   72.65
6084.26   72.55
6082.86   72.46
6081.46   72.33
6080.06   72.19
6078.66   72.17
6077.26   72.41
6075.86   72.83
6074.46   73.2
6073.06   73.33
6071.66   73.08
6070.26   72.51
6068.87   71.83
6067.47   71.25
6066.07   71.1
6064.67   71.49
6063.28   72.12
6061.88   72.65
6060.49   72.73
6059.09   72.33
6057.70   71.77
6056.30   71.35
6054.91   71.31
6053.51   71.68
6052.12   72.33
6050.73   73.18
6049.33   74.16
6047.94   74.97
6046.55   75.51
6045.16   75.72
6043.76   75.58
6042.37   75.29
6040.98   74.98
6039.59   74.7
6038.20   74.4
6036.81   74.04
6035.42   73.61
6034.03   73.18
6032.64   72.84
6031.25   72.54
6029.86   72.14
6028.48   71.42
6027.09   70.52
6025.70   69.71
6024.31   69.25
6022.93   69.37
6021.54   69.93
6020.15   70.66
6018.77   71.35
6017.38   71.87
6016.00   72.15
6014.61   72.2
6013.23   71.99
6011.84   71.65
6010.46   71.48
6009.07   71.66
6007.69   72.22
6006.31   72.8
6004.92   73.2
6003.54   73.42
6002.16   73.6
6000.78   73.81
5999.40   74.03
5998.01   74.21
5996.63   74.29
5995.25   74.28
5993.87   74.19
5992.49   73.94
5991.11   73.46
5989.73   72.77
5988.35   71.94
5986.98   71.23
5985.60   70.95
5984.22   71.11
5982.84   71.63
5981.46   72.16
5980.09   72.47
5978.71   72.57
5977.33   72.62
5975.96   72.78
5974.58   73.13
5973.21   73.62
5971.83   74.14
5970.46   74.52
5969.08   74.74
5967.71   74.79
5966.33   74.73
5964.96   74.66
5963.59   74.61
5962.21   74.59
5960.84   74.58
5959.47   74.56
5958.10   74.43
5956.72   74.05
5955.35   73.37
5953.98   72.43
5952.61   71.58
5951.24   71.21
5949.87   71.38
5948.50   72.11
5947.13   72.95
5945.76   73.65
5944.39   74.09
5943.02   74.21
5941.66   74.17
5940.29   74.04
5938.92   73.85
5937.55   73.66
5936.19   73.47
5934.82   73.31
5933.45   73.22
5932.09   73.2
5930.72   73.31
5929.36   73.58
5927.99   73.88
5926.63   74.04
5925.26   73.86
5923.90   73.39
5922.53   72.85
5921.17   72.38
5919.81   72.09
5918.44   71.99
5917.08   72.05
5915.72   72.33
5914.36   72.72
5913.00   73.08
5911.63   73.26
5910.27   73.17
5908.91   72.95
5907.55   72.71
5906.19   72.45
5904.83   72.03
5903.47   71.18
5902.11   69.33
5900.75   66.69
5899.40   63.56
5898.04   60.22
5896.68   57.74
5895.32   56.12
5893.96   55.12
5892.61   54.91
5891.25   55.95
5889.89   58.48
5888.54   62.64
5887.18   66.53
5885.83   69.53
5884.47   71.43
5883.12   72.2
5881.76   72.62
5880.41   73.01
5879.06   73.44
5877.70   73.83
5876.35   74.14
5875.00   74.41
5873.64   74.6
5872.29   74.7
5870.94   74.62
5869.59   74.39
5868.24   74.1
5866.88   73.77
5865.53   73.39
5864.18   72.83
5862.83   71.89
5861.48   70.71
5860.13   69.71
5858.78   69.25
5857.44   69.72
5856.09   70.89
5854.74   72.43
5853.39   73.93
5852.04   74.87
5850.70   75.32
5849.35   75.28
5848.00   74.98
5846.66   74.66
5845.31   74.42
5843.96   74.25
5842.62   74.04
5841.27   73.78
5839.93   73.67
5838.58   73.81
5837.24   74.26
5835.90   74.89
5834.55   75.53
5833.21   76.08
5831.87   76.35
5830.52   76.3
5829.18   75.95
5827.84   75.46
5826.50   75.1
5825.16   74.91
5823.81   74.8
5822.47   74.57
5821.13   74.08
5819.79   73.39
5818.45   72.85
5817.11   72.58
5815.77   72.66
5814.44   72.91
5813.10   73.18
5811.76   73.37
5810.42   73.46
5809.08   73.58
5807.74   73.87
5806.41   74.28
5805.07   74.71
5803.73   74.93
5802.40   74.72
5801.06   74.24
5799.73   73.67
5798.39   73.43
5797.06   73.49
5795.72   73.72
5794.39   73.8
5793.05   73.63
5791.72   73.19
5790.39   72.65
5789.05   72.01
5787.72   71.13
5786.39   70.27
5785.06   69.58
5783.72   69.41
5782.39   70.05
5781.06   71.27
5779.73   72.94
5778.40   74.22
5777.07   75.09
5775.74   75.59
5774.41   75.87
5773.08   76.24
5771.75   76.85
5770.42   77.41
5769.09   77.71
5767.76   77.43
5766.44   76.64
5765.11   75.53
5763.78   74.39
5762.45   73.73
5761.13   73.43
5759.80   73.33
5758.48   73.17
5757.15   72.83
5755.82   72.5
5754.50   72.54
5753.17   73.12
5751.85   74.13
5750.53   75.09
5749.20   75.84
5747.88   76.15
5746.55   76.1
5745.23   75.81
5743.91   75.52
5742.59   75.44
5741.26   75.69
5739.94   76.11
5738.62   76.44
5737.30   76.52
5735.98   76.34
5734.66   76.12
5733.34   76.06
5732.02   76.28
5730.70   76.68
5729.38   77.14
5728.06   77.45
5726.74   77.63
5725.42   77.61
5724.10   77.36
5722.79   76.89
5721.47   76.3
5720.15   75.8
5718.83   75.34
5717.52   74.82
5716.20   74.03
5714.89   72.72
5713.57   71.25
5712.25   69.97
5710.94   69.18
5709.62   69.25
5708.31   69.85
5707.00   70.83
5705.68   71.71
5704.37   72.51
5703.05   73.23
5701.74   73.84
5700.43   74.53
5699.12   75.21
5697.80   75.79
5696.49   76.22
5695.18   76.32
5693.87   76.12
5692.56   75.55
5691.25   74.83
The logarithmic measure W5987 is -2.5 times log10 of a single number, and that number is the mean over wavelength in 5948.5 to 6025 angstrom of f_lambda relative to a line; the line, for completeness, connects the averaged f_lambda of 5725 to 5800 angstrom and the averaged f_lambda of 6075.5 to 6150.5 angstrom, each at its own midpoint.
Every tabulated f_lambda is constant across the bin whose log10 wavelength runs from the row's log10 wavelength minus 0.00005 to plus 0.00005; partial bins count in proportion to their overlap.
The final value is -0.02 mag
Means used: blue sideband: 74.6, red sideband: 70.2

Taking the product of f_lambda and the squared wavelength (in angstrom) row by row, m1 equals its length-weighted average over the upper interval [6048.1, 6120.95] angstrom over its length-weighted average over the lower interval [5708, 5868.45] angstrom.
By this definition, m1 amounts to 1.07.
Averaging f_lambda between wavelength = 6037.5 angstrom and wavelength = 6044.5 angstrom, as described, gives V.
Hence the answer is 74.9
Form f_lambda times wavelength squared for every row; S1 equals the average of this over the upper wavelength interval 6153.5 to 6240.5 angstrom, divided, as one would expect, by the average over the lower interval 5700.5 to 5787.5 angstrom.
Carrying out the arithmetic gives 1.1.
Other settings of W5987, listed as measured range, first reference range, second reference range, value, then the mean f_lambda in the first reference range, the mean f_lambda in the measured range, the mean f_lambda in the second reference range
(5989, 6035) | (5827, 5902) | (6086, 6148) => -0.03 mag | 70.8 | 72.3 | 69.8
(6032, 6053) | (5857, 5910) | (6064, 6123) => -0.06 mag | 68.9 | 74.3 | 71.1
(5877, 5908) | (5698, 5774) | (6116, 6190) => 0.10 mag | 74.8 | 66.1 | 68.5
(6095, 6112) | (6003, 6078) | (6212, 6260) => 0.02 mag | 72.5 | 69.8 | 67.9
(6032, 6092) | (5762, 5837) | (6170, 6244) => -0.03 mag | 74.1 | 73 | 69.2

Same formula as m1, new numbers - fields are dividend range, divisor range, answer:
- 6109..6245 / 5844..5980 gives 1.05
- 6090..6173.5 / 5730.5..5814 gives 1.05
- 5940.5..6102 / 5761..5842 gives 1.06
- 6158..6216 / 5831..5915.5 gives 1.08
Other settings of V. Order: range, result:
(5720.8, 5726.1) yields 77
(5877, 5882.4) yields 73.3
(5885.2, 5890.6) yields 64.2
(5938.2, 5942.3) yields 73.9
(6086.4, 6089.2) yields 72.8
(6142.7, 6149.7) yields 70.9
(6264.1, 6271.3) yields 70.1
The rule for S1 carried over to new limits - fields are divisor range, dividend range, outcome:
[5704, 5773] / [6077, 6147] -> 1.06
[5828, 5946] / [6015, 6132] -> 1.06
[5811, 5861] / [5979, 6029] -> 1.03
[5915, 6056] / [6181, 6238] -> 1.02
